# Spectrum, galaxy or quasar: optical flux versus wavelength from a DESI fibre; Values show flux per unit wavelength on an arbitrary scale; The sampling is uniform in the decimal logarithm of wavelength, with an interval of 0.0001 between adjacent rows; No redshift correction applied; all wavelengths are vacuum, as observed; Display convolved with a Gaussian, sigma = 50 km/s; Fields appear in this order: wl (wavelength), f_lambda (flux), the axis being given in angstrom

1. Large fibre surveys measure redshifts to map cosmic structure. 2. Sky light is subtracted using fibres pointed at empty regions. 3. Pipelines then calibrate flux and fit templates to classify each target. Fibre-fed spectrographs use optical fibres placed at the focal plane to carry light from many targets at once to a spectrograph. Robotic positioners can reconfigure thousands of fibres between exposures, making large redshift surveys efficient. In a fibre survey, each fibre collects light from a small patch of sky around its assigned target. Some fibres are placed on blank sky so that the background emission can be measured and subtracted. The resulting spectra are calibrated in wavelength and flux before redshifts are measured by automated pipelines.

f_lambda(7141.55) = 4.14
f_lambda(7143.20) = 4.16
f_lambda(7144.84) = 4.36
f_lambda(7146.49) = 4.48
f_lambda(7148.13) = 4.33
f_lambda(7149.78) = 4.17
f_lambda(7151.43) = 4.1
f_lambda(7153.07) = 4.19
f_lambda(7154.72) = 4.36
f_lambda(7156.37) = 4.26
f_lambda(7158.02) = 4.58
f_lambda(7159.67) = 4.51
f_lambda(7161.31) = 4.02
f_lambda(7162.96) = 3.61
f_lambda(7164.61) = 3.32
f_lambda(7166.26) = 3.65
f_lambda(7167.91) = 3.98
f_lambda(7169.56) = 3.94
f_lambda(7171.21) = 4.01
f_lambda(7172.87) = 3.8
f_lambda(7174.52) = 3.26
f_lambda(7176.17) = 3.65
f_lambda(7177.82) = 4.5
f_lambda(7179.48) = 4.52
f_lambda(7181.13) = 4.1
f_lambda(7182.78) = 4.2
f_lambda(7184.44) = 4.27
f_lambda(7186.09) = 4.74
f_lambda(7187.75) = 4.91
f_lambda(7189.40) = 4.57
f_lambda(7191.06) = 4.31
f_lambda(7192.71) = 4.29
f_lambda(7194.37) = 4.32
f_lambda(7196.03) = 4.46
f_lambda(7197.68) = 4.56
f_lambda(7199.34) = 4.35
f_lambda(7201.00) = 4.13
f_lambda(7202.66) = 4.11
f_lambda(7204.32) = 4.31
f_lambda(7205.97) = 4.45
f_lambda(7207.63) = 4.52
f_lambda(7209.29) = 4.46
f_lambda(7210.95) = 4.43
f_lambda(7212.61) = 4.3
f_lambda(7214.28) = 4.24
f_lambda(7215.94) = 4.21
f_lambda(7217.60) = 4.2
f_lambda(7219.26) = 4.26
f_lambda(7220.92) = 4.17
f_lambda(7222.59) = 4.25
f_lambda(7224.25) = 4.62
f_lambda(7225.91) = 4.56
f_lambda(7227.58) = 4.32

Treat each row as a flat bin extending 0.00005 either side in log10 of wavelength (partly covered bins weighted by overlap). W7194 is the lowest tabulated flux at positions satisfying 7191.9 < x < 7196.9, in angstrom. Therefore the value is 4.29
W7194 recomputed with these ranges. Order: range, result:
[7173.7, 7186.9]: 3.26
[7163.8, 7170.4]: 3.32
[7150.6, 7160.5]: 4.1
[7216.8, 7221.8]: 4.17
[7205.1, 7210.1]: 4.45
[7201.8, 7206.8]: 4.11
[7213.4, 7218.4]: 4.2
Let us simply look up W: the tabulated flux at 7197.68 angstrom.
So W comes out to 4.56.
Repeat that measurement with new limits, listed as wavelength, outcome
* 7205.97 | 4.45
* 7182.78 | 4.2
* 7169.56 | 3.94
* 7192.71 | 4.29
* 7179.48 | 4.52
